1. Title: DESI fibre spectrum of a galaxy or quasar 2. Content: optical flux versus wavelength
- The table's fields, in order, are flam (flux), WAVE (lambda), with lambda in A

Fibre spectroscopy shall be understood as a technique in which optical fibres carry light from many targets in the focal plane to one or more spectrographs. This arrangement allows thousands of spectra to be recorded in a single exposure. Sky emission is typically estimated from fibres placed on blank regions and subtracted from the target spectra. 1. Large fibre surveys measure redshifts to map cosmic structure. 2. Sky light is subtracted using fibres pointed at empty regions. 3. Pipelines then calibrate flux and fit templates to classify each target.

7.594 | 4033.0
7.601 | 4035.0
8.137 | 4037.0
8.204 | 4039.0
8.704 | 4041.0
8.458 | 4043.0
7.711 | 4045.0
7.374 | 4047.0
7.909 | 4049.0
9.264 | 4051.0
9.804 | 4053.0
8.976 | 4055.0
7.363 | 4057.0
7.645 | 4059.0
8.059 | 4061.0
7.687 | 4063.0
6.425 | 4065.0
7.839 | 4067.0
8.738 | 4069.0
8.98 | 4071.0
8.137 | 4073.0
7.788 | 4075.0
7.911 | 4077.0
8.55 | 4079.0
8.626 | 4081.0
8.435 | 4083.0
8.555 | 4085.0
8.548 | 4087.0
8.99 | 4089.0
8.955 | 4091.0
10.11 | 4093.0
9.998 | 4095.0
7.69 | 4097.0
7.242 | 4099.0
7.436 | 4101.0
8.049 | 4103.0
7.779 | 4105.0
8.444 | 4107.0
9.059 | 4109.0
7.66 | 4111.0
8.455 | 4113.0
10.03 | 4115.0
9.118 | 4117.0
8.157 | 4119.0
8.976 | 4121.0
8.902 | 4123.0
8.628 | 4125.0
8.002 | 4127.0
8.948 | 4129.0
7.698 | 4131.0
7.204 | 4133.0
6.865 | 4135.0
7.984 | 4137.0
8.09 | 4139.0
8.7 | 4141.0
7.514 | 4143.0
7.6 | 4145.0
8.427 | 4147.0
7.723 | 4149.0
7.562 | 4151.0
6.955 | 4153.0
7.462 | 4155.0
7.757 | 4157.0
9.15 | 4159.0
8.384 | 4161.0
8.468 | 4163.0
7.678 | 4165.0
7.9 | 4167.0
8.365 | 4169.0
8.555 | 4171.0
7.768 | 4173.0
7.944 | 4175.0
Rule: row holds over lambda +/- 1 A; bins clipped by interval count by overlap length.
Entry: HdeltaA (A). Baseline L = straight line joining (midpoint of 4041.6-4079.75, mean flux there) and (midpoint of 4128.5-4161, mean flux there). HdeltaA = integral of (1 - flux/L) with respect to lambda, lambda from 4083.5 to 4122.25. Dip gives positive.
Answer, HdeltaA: -2.9 A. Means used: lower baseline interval 8.14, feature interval 8.59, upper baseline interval 7.85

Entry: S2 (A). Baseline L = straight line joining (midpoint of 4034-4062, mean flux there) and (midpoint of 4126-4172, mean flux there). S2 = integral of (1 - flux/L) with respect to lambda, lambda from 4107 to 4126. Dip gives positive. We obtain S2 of -1.7 A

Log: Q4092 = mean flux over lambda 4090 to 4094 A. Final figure 9.53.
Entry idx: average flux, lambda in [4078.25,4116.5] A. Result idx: 8.57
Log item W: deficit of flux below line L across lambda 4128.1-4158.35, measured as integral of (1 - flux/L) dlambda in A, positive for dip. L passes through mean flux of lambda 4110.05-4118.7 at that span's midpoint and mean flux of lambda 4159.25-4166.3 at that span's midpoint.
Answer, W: 2.5 A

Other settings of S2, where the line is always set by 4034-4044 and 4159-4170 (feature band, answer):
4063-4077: 0.5 A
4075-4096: -1.5 A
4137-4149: 0.3 A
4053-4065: 0.4 A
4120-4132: -0.4 A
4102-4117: -0.5 A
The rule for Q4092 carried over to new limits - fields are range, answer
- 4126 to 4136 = 7.74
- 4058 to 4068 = 7.53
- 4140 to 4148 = 8.06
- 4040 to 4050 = 8.03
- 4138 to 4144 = 8.1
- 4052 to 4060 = 8.45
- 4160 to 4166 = 8.18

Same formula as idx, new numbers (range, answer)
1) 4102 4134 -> 8.44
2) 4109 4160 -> 8.16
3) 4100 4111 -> 8.11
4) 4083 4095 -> 9.06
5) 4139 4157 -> 7.76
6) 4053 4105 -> 8.29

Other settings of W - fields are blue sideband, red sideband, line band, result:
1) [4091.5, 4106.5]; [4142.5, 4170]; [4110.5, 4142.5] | -0.7 A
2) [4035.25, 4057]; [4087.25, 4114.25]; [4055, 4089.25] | 1.1 A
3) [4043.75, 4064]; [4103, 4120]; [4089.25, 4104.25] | -0.1 A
